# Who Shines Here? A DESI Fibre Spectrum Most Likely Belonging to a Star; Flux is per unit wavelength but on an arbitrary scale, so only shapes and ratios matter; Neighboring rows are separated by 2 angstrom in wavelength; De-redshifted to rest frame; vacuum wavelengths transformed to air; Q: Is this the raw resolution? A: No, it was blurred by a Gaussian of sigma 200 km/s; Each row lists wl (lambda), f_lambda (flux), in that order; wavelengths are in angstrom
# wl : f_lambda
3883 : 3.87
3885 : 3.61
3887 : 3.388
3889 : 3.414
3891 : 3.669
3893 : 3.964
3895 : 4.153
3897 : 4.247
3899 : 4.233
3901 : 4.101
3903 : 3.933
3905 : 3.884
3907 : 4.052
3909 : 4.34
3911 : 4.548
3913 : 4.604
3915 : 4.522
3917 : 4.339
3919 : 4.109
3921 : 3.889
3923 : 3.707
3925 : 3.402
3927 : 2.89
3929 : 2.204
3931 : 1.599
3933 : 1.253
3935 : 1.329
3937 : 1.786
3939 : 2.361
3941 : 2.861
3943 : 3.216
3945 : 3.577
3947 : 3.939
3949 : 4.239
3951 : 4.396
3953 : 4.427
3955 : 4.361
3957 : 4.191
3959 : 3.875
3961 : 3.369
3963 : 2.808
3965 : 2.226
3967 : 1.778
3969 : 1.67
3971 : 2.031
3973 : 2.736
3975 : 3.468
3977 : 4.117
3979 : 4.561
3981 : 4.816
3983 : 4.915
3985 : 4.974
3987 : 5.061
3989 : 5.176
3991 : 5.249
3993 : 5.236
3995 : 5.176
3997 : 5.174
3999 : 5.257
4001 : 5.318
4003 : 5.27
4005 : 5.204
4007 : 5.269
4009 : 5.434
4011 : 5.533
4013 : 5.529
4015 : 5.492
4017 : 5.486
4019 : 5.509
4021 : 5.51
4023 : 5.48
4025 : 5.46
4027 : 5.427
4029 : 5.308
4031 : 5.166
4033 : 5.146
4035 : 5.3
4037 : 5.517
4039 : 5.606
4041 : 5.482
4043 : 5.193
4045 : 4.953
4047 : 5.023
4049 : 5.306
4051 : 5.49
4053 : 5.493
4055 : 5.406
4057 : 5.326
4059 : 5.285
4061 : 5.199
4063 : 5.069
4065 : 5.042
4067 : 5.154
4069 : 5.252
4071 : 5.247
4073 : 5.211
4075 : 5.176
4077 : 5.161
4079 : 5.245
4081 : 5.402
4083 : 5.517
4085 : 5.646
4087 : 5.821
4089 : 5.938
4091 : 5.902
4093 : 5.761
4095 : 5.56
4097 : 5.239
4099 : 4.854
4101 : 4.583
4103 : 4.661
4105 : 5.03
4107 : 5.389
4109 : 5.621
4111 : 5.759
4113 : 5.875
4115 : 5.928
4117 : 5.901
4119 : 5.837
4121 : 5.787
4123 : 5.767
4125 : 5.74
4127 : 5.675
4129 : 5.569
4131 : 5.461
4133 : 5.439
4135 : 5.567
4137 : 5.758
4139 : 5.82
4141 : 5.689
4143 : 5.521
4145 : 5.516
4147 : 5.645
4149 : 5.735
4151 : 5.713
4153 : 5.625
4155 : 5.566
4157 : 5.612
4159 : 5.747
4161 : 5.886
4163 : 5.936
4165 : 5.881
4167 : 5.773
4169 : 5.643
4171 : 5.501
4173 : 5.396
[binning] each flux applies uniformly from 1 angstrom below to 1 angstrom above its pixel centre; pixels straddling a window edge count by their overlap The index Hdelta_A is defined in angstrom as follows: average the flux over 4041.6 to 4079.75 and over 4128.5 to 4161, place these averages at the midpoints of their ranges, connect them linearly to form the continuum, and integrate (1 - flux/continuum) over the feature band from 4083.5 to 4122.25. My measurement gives -0.7 angstrom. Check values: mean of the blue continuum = 5.23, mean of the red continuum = 5.63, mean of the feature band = 5.53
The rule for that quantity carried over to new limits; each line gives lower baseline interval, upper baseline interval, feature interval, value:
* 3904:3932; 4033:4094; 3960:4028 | 0.59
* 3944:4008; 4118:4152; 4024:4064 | -4.12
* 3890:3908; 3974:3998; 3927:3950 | 9.47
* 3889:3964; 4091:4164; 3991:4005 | -3.09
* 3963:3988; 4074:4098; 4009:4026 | -4.88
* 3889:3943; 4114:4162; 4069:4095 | -1.87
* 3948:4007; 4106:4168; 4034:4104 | -3.66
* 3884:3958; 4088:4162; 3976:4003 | -4.76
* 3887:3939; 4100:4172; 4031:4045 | -1.92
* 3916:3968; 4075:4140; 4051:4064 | -1.35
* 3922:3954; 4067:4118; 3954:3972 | 2.15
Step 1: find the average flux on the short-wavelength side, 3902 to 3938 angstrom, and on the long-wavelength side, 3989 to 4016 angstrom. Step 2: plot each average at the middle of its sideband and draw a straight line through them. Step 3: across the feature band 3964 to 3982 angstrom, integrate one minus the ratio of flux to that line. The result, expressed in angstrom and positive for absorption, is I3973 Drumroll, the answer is 6.2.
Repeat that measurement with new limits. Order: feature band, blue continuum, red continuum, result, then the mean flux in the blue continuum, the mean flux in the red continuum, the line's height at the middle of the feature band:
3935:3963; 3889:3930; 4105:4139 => 5.16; 3.93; 5.68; 4.25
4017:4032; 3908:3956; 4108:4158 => -3.22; 3.41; 5.69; 4.46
